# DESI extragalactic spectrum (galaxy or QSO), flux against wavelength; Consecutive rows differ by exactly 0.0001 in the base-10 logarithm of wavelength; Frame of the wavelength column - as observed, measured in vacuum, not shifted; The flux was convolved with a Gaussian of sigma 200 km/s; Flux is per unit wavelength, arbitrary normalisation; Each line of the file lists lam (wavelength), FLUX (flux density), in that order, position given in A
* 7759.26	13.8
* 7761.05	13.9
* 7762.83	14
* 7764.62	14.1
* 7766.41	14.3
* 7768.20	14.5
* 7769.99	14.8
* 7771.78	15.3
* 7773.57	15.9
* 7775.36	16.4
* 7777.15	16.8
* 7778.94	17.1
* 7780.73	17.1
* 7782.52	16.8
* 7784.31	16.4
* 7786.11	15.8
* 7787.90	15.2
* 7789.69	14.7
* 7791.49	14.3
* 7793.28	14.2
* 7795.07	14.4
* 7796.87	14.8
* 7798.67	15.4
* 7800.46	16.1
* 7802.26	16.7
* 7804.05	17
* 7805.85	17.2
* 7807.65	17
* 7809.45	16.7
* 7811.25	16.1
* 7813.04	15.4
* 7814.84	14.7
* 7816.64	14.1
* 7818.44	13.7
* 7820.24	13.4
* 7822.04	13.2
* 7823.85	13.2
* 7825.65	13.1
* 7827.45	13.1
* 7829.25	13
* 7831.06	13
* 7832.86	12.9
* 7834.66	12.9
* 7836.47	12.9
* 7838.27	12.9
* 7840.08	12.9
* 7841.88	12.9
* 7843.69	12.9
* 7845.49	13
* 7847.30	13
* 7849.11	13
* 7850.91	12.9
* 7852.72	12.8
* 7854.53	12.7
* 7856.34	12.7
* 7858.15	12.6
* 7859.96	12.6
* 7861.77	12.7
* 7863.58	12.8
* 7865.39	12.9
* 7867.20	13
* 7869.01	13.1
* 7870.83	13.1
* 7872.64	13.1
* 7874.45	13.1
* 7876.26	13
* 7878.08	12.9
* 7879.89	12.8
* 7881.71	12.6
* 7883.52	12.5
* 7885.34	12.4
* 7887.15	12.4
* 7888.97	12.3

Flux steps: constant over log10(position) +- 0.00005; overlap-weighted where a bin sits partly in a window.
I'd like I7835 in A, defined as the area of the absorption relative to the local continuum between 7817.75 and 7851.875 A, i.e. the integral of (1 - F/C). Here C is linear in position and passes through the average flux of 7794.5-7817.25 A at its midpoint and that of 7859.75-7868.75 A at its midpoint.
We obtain 3.1 A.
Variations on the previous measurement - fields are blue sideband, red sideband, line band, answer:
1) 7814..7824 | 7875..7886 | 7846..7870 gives 0.47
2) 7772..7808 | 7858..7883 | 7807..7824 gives 0.23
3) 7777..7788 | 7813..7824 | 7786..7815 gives -0.94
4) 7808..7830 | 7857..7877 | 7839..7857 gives 0.73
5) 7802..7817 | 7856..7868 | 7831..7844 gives 1.30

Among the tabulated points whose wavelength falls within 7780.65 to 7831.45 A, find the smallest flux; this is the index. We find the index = 13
